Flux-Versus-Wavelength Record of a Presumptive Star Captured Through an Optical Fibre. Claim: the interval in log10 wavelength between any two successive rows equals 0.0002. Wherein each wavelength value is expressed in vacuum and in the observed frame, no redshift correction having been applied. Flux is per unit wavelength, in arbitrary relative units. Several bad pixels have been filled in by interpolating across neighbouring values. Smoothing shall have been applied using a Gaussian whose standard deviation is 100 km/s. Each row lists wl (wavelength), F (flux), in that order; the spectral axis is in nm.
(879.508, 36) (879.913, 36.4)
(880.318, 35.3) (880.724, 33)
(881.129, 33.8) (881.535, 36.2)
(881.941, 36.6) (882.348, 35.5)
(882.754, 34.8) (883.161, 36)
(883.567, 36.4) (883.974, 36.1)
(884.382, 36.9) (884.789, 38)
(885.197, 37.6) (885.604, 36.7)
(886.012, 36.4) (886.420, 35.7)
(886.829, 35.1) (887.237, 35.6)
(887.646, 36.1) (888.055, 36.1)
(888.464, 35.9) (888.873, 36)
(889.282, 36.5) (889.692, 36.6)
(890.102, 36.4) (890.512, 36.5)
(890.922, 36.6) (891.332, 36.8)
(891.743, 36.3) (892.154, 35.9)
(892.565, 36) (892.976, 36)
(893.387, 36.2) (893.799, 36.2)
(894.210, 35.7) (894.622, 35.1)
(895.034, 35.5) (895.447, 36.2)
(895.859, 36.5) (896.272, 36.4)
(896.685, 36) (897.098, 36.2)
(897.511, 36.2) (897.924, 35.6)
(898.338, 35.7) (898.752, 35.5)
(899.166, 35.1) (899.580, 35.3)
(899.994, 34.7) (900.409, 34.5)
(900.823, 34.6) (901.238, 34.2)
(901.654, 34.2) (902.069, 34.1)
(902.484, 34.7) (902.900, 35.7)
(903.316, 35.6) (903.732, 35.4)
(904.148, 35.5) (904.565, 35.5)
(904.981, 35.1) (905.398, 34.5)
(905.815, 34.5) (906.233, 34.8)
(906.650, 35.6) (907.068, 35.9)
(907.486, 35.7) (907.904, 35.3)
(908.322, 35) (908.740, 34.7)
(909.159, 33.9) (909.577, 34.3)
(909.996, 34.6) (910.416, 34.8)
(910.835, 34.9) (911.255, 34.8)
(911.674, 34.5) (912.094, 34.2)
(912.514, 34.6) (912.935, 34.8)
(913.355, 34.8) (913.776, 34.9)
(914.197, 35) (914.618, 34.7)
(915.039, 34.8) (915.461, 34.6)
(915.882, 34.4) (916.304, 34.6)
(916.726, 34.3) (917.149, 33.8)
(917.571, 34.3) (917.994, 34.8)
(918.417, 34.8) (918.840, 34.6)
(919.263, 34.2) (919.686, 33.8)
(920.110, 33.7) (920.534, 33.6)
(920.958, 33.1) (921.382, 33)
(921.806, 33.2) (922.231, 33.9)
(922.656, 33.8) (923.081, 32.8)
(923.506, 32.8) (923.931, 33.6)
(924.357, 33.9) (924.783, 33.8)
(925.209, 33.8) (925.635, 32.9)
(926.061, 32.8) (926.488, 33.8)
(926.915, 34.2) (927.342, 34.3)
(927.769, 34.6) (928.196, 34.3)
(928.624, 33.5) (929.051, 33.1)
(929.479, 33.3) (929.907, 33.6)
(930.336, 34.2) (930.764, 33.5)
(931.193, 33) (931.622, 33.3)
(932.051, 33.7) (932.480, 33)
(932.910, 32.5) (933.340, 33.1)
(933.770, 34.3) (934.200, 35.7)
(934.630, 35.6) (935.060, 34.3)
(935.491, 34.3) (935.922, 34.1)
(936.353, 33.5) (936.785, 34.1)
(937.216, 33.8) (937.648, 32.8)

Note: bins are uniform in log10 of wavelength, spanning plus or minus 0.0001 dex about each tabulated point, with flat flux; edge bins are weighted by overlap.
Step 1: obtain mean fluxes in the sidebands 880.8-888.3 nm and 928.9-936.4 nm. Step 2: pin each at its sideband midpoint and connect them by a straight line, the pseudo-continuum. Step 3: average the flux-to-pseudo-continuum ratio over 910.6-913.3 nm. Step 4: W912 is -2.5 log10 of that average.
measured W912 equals 0.003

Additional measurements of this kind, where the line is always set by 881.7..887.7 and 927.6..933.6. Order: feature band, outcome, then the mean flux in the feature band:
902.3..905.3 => -0.01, 35.3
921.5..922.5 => 0.02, 33.5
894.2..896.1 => -0.01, 35.8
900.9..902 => 0.03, 34.2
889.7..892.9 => -0.02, 36.4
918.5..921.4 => 0.01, 33.8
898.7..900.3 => 0.01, 35.1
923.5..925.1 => 0.01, 33.6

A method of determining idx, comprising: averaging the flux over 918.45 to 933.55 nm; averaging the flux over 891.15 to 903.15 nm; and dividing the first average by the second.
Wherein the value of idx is 0.94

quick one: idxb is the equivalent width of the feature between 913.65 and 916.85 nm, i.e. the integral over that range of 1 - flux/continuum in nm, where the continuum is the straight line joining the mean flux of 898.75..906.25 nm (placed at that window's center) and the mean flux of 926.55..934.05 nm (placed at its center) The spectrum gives -0.03 nm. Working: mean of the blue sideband 34.9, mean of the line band 34.7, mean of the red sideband 33.6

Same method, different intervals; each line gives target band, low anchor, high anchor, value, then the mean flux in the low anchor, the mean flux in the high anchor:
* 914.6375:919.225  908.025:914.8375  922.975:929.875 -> -0.029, 34.7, 33.6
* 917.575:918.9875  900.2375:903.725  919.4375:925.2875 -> -0.039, 34.7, 33.5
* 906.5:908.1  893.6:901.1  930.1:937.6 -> -0.023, 35.6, 33.9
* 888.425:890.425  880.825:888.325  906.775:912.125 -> -0.029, 36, 34.8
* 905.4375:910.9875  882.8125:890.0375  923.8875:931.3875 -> 0.001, 36.3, 33.7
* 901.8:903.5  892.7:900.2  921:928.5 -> 0.015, 35.8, 33.6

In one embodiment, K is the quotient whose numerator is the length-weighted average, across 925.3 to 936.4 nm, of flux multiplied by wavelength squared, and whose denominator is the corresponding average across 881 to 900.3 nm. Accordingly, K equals 1.0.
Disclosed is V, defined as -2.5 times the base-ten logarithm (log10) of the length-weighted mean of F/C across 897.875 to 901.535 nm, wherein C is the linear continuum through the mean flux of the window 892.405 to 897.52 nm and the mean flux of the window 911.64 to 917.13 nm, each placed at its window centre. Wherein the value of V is 0.021 mag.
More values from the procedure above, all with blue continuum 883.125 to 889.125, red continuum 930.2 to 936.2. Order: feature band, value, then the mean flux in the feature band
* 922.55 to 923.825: 0.04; 33.1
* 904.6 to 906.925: 0.01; 35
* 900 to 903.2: 0.03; 34.6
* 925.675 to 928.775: 0.01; 33.9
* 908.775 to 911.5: 0.02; 34.6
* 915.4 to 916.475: 0.01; 34.5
